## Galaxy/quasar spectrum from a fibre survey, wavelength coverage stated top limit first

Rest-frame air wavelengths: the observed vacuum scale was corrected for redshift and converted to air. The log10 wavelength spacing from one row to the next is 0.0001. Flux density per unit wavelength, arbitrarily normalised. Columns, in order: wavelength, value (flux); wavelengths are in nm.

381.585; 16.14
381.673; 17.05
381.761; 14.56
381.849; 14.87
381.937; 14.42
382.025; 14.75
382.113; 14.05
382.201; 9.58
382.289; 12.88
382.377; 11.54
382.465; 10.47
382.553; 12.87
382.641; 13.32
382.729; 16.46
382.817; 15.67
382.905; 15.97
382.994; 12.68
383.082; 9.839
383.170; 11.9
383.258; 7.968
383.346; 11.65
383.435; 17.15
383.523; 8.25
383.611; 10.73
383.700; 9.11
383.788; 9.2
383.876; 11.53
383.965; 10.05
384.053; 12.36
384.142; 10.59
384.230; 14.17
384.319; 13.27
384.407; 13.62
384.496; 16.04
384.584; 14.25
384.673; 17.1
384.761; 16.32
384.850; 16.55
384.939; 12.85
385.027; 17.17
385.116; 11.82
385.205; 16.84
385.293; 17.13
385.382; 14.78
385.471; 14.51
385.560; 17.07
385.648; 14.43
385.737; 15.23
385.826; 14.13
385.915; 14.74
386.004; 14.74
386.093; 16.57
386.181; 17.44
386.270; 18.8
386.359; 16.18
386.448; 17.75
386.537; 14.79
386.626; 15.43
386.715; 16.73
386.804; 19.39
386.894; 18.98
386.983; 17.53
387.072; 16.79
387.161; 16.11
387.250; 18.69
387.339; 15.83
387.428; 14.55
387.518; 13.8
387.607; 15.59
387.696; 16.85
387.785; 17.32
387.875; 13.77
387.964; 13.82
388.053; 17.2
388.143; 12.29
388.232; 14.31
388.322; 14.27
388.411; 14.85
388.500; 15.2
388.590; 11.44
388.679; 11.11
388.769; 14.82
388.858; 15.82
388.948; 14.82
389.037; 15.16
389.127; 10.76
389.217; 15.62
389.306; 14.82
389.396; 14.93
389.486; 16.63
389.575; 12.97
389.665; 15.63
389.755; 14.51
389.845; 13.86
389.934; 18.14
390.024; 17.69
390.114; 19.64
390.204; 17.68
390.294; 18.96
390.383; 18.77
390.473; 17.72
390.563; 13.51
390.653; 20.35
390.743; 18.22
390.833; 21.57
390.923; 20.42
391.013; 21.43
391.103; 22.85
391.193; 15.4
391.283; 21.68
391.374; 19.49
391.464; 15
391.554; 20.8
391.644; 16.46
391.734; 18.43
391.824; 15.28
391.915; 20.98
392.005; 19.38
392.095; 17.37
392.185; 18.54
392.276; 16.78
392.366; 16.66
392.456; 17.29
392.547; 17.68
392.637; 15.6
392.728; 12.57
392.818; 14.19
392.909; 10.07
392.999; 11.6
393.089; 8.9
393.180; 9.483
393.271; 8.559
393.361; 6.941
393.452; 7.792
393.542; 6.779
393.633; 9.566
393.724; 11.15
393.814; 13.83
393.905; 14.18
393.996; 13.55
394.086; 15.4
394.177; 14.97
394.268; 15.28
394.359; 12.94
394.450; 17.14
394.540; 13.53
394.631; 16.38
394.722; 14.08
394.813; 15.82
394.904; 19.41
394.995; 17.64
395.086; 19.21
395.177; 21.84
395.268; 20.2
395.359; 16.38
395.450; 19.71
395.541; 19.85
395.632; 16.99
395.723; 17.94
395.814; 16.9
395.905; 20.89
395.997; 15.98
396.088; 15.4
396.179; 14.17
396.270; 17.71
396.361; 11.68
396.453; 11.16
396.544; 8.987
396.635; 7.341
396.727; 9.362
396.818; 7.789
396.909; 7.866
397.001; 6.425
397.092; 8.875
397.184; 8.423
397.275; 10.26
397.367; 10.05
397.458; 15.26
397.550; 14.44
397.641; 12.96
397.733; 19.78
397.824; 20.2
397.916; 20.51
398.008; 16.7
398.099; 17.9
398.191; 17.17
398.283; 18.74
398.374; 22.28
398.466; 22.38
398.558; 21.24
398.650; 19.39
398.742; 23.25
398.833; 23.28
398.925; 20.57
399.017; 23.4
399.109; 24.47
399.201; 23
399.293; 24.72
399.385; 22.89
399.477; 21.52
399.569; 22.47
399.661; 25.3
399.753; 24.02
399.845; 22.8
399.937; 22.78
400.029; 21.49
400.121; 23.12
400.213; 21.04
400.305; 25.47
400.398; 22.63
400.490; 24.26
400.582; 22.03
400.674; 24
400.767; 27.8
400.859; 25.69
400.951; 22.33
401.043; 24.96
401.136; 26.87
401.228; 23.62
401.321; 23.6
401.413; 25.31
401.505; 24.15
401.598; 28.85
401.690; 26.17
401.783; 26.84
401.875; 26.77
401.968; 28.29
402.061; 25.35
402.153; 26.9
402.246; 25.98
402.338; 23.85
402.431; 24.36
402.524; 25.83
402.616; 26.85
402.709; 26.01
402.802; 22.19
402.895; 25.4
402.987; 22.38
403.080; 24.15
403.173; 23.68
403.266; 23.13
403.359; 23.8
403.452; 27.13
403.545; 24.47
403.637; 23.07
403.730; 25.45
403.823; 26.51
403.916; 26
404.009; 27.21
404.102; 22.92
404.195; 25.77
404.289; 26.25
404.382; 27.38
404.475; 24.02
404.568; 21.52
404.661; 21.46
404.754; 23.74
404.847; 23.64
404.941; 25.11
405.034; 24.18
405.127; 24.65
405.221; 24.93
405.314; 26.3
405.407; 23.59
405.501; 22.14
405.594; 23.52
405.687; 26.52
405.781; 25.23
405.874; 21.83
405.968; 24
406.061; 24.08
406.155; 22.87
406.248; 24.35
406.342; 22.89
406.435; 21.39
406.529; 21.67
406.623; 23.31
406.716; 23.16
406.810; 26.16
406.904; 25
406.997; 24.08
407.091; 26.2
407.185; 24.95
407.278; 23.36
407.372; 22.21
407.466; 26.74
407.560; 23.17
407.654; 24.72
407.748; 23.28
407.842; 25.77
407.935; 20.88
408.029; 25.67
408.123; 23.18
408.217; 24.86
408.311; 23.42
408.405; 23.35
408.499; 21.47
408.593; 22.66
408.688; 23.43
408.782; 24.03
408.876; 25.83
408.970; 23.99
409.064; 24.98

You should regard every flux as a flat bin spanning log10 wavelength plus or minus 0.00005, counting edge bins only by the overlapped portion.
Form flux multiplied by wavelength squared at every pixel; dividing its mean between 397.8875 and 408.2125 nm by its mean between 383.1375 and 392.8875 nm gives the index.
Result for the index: 1.65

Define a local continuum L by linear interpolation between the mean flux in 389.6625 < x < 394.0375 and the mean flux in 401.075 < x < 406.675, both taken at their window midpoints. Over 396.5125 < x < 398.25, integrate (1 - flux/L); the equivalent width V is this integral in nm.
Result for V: 0.630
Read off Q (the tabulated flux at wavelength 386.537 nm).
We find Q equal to 14.79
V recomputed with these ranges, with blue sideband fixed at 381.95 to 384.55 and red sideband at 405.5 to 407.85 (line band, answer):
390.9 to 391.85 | -0.15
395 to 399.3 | 0.60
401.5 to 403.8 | -0.35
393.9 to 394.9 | 0.16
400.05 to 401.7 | -0.26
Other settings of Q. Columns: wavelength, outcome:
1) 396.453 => 11.16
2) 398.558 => 21.24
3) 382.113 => 14.05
